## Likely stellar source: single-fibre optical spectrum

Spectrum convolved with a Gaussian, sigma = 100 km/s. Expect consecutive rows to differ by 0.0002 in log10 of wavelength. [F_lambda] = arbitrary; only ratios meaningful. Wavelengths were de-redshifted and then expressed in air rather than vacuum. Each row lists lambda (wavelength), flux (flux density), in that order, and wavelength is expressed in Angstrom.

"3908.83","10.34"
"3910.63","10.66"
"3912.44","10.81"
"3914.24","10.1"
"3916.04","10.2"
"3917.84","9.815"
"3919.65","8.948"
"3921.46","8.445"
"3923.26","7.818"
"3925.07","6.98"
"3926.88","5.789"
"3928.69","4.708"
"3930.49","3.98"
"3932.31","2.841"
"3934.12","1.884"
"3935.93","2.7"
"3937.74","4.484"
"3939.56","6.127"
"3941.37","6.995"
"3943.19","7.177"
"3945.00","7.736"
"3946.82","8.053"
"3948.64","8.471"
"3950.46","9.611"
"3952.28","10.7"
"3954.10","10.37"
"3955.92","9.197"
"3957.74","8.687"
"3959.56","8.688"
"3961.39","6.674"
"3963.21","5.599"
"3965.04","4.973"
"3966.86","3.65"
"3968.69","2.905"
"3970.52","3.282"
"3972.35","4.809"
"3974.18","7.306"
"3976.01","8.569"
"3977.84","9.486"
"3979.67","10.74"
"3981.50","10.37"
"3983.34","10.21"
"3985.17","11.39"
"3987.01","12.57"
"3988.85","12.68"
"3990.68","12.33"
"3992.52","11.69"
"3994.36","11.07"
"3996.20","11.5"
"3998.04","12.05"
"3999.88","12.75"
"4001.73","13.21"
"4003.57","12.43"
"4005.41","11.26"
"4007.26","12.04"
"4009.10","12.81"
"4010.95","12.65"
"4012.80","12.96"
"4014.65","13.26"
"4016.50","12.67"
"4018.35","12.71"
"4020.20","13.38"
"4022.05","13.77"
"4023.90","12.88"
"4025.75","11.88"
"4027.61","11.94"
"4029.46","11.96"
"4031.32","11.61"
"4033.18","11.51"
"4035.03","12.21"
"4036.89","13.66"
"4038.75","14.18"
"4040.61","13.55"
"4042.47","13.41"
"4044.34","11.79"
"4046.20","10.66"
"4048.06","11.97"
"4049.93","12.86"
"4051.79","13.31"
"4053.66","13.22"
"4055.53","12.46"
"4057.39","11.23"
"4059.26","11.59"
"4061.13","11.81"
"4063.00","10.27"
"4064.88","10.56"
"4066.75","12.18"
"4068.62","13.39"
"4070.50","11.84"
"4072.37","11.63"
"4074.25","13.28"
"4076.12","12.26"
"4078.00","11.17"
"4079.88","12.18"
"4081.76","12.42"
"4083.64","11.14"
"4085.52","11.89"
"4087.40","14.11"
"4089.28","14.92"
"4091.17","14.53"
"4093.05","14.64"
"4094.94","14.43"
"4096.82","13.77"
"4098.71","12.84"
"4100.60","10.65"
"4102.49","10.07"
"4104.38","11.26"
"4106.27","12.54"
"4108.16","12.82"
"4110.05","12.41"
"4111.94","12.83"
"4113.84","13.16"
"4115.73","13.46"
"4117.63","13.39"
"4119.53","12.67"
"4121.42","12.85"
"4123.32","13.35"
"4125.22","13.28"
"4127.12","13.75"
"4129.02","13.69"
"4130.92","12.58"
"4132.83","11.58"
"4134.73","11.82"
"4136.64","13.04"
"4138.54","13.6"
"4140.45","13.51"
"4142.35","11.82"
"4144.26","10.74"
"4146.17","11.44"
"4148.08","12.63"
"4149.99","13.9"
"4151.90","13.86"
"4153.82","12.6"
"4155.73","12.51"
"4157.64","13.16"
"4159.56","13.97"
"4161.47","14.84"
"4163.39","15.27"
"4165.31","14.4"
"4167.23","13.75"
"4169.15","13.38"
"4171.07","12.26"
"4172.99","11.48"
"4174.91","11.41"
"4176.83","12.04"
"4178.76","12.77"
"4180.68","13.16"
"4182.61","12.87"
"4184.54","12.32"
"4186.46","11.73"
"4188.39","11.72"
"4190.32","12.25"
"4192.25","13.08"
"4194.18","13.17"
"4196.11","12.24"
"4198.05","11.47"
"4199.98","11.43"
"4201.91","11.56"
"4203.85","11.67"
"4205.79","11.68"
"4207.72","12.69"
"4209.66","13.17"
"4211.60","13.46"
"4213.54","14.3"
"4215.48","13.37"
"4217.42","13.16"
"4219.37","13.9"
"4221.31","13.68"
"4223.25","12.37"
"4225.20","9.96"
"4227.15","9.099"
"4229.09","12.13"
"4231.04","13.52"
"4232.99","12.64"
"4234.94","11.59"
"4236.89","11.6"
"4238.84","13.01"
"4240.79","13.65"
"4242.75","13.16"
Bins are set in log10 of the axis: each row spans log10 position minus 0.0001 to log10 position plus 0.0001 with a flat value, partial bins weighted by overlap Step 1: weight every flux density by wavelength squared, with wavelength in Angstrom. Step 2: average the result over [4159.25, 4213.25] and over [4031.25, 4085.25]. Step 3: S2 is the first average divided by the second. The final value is 1.1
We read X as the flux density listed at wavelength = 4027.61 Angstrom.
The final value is 11.94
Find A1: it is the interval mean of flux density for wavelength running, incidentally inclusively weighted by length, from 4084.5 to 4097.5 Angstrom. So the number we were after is 14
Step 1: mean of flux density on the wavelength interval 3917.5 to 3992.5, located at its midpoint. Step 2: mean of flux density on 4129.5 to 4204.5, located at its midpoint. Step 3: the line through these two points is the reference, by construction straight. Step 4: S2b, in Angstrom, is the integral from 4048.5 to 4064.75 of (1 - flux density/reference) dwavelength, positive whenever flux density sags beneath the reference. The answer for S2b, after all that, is -3.30 Angstrom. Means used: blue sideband 7.55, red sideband 12.7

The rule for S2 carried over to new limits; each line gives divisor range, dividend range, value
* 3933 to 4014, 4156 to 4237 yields 1.56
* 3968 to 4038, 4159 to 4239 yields 1.23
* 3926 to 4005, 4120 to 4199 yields 1.72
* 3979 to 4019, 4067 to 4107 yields 1.09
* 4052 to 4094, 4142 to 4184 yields 1.09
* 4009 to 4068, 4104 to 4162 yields 1.09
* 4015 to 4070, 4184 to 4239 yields 1.08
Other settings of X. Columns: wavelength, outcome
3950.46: 9.611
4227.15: 9.099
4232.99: 12.64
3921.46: 8.445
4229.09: 12.13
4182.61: 12.87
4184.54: 12.32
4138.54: 13.6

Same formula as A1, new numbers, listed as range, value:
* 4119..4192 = 12.8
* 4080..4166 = 13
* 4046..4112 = 12.4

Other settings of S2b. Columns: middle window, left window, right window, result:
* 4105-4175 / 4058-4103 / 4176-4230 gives -3.30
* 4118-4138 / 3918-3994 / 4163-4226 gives -2.98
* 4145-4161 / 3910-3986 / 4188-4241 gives -2.53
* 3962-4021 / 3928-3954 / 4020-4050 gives -2.83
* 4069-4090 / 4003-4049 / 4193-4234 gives 0.09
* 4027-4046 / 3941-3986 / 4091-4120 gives -3.90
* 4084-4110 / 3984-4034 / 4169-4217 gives -1.11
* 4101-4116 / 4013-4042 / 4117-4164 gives 0.86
